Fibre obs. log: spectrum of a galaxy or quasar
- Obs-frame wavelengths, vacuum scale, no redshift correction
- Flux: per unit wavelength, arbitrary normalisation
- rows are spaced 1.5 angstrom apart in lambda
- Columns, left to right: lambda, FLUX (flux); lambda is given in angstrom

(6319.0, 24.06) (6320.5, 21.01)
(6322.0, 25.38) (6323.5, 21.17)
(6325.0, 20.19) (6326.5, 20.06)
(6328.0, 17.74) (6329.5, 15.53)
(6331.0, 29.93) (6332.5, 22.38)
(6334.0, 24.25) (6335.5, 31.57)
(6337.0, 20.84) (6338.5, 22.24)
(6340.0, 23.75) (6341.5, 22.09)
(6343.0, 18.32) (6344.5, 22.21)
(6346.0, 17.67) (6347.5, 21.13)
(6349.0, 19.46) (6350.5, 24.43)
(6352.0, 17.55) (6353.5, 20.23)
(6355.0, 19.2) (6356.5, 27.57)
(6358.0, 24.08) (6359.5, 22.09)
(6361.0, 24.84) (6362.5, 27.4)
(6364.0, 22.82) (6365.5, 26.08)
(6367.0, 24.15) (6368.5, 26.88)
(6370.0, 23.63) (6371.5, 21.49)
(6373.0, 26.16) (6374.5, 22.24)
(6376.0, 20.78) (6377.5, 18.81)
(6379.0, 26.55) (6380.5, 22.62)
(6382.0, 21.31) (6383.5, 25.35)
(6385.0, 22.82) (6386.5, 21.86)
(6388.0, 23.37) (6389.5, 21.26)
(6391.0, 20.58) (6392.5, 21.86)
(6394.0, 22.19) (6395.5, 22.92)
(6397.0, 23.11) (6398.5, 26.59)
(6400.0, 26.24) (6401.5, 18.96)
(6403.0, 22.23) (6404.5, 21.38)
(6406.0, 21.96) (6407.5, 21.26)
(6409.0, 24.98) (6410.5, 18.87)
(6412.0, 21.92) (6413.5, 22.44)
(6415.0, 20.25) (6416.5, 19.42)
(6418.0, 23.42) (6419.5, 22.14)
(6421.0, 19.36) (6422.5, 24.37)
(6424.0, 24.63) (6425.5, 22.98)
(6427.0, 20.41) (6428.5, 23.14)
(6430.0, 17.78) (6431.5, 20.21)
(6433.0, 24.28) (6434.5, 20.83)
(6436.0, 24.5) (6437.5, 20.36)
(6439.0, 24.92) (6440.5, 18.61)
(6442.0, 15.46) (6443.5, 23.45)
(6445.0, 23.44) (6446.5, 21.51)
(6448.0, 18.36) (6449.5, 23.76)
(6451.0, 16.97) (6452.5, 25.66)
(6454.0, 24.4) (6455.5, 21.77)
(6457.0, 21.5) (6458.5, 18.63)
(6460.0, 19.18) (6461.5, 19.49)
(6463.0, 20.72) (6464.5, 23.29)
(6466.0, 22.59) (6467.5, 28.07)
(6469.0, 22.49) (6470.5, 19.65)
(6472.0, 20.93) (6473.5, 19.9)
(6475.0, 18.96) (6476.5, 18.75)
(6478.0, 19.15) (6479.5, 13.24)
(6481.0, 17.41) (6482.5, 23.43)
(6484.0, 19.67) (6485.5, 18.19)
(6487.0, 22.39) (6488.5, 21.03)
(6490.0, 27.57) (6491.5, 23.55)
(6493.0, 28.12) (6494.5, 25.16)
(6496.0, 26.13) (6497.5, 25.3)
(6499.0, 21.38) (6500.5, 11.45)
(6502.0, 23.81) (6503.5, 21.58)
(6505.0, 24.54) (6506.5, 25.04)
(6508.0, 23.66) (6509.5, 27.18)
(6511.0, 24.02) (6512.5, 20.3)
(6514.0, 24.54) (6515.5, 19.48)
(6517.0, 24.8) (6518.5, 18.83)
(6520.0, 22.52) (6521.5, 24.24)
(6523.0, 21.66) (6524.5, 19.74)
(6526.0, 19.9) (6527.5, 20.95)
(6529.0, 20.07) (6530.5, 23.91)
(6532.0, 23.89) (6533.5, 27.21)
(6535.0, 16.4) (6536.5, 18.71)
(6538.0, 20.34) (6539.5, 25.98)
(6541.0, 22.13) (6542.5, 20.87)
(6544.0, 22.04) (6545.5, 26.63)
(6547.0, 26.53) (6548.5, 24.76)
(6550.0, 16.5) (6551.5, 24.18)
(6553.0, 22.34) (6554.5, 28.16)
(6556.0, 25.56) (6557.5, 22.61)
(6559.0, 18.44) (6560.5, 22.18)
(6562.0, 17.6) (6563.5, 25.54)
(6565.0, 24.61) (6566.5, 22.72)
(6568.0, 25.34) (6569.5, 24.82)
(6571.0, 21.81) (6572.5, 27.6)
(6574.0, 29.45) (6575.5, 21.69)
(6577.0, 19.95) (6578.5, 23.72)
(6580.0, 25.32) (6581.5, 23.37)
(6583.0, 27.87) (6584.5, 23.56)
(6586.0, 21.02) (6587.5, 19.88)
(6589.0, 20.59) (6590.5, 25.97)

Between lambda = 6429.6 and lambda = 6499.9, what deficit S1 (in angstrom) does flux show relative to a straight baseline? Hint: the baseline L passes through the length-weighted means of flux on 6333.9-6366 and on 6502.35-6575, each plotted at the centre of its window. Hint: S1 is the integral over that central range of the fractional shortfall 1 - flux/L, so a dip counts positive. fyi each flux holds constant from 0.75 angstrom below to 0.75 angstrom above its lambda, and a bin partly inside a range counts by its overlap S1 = 4.0 angstrom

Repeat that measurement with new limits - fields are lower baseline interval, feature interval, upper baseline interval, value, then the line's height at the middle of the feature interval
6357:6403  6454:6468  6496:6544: 0.56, 22.6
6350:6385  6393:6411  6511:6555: 0.39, 23.1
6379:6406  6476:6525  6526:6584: 1.98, 23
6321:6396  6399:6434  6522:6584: 1.27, 22.7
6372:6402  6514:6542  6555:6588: 1.83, 23.3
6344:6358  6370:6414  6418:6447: -2.12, 21.5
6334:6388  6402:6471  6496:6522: 3.24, 22.7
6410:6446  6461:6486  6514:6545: 1.49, 21.7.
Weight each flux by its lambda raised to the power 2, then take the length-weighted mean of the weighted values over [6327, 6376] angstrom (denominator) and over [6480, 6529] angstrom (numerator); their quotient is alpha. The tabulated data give 1.03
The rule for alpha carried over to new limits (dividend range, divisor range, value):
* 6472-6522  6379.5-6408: 1.00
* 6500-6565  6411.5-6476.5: 1.07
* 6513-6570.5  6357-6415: 1.03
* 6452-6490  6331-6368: 0.95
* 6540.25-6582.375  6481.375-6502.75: 1.06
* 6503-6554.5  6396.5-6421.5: 1.06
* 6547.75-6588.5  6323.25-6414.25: 1.10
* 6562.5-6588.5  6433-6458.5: 1.15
